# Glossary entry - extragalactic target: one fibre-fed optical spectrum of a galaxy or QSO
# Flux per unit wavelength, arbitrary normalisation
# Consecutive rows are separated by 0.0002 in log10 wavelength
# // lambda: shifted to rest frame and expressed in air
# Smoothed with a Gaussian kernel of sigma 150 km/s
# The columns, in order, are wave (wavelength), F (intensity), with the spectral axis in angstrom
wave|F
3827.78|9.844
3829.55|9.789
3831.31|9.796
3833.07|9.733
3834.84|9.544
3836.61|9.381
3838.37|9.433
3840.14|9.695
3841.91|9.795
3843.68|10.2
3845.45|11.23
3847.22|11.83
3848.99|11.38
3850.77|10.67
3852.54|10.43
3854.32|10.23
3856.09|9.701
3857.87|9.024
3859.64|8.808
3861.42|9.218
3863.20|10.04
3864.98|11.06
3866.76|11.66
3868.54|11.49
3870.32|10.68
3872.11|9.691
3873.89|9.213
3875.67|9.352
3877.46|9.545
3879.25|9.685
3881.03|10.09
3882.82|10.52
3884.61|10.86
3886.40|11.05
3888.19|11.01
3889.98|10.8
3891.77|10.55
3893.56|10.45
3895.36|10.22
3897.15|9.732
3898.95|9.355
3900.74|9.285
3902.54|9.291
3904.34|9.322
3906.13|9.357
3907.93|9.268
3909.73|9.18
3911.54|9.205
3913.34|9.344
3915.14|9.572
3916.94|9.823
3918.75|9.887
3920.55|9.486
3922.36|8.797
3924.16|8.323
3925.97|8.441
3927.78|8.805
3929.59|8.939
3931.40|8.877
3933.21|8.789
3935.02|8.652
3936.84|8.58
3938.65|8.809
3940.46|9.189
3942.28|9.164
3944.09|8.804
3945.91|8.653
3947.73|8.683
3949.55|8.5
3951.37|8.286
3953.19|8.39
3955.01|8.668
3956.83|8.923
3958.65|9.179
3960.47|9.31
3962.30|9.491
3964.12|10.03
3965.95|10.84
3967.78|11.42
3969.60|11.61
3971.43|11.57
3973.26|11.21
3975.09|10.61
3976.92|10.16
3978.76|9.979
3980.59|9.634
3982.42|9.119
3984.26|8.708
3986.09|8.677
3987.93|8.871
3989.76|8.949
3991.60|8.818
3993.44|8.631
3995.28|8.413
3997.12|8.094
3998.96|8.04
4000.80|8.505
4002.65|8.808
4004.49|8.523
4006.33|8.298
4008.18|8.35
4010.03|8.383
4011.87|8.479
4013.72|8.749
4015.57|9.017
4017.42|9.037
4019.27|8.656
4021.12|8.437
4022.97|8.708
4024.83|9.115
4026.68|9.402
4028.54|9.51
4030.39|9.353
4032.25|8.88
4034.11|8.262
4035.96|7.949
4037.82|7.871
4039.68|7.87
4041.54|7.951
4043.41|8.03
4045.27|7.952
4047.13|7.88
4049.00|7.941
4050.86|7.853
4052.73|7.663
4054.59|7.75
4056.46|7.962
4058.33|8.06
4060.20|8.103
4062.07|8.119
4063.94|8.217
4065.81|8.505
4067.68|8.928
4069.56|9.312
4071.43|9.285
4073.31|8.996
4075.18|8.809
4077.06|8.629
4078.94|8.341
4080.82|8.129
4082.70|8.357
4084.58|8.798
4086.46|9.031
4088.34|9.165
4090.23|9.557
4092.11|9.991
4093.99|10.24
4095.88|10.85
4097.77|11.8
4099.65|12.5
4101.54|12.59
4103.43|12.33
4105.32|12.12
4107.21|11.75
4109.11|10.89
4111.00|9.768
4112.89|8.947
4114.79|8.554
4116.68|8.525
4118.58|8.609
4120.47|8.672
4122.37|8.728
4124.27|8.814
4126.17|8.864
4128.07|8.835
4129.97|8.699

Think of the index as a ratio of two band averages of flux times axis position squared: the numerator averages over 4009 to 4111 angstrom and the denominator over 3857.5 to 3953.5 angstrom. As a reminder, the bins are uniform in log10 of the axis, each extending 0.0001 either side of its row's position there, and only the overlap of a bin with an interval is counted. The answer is 1.0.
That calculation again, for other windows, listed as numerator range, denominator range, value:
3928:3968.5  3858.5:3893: 0.92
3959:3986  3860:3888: 1.04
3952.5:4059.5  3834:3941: 0.97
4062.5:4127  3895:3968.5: 1.13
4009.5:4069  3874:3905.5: 0.90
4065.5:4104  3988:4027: 1.17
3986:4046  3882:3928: 0.93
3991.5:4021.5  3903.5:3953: 0.99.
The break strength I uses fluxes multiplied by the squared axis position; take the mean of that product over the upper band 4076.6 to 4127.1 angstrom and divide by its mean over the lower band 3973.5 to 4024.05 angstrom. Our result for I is 1.2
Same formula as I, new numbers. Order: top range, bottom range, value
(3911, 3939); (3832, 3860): 0.93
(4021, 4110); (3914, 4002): 1.05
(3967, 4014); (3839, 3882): 0.97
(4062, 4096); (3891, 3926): 1.04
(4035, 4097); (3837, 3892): 0.92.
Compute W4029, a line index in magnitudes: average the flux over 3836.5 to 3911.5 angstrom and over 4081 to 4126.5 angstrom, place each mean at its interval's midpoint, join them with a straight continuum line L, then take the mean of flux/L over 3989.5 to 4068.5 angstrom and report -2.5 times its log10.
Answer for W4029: 0.19 mag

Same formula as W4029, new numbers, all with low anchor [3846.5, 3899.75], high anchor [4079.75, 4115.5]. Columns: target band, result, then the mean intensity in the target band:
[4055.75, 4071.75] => 0.21 mag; 8.48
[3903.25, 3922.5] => 0.10 mag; 9.41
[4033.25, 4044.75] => 0.27 mag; 7.99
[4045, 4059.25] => 0.29 mag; 7.88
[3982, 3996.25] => 0.17 mag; 8.76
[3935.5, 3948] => 0.16 mag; 8.84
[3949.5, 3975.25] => 0.04 mag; 9.9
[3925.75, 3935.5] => 0.17 mag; 8.78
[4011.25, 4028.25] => 0.16 mag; 8.87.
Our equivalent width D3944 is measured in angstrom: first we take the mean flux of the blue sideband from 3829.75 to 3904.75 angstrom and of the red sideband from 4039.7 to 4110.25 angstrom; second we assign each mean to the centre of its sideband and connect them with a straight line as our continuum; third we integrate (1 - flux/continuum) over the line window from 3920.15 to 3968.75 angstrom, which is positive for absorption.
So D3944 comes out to 3.7 angstrom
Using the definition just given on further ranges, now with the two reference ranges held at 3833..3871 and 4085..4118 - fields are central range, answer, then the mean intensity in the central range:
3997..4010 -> 2.48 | 8.39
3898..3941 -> 5.00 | 9.11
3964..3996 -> 1.56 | 9.85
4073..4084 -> 2.02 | 8.53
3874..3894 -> -0.07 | 10.3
